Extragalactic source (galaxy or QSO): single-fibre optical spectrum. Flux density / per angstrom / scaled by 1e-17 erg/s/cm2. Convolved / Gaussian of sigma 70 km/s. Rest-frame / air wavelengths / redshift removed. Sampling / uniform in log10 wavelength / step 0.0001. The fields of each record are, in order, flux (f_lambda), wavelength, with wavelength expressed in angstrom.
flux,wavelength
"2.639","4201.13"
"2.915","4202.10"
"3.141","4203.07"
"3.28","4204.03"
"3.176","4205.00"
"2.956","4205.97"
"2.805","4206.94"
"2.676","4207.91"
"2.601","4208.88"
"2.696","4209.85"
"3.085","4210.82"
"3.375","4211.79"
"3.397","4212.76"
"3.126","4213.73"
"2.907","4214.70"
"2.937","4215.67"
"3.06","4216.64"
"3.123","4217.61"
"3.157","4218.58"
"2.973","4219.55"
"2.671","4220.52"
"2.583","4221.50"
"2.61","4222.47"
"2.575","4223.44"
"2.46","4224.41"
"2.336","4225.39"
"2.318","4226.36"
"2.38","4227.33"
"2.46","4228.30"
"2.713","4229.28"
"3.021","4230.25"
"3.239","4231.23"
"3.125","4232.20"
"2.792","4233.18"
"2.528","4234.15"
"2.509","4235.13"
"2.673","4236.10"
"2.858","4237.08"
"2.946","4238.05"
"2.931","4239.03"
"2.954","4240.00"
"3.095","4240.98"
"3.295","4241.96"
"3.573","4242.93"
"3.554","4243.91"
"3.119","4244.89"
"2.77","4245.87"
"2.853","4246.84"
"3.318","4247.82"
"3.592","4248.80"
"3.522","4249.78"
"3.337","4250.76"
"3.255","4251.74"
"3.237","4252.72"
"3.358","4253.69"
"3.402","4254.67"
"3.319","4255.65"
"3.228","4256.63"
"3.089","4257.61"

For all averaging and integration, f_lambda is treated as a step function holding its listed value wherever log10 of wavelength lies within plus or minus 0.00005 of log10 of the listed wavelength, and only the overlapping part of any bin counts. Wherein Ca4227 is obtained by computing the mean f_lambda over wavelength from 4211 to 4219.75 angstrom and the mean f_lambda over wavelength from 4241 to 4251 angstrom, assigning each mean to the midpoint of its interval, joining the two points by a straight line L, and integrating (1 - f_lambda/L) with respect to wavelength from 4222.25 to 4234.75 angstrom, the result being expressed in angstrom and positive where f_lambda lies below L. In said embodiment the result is 2.1 angstrom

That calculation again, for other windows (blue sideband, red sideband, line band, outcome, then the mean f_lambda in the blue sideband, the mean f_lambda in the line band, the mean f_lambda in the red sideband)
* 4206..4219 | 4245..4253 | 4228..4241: 1.2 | 2.99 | 2.84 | 3.23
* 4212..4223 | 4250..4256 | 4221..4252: 2.5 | 2.97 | 2.91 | 3.33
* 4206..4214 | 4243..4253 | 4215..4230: 1.8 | 2.96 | 2.7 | 3.27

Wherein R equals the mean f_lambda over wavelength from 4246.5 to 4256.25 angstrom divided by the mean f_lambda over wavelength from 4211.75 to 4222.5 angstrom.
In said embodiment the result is 1.1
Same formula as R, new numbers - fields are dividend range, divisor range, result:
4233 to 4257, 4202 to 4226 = 1.08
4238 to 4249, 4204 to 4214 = 1.06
